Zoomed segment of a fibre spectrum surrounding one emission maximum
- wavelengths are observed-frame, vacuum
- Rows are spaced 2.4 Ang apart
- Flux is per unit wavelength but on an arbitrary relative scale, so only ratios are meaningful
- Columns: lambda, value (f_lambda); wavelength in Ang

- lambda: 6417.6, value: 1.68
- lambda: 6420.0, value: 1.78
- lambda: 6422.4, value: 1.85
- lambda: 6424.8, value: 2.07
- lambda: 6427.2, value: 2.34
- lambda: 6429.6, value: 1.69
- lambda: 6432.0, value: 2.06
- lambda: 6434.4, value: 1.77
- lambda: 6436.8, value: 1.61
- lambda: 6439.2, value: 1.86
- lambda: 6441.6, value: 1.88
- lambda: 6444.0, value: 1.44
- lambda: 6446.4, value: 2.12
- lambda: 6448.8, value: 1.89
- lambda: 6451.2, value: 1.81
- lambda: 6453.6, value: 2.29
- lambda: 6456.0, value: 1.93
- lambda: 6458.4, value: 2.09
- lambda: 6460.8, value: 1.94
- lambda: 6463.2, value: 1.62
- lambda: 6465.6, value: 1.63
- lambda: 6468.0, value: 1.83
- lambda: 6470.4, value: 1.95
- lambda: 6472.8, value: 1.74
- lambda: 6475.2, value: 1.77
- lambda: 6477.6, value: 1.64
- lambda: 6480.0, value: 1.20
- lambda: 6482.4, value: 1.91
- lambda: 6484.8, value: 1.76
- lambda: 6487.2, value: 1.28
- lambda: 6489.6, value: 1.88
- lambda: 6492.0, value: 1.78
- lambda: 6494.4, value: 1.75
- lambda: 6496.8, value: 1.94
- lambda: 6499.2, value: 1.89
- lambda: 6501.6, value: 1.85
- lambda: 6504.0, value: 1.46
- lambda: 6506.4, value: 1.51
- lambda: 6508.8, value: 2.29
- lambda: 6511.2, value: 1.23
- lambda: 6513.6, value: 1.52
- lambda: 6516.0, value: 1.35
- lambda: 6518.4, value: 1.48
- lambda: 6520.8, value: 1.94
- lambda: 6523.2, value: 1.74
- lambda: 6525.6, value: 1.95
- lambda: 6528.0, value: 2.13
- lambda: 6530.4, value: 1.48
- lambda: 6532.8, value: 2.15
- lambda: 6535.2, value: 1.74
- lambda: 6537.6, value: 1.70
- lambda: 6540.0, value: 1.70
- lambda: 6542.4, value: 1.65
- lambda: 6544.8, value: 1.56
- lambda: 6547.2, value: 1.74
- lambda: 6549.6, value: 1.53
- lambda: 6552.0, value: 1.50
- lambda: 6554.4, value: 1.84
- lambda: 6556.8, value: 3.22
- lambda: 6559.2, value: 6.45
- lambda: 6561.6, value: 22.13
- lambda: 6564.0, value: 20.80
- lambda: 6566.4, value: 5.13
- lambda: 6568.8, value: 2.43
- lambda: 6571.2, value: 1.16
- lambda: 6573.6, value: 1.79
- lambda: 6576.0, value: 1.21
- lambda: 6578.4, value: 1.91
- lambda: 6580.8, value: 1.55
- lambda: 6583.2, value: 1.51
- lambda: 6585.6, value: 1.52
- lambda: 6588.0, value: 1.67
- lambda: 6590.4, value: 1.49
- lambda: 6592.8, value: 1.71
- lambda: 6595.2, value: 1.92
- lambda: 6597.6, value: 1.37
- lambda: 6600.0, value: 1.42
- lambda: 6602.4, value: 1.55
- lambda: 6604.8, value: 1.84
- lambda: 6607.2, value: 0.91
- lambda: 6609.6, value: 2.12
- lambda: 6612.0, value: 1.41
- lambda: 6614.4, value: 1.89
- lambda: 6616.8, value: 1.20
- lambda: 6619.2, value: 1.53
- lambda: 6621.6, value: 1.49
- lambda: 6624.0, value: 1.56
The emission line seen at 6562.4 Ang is Hbeta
